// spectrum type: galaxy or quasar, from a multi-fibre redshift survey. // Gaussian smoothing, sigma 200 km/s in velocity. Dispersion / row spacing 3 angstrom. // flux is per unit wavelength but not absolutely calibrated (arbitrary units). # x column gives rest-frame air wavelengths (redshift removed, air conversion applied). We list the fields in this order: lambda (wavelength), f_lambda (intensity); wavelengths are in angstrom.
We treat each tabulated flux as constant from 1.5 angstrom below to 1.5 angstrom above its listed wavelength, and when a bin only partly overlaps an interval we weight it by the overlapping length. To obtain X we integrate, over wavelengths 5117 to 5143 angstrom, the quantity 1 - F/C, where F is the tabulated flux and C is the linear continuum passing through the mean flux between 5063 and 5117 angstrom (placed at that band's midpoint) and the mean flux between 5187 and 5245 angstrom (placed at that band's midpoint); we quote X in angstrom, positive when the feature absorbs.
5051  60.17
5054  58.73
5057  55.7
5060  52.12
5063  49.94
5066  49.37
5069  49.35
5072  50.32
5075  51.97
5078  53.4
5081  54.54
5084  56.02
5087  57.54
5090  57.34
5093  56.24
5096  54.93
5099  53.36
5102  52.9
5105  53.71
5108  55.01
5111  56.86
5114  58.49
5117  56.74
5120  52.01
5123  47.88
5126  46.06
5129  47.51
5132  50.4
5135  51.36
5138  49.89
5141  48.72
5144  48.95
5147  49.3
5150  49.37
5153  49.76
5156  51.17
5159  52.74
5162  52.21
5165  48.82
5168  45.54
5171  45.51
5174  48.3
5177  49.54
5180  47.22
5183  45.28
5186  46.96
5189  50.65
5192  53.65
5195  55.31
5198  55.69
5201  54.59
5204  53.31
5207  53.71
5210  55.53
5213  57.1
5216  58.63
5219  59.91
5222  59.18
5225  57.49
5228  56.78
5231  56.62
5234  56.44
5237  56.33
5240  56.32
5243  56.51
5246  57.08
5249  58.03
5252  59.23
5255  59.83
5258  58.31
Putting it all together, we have 2.40 angstrom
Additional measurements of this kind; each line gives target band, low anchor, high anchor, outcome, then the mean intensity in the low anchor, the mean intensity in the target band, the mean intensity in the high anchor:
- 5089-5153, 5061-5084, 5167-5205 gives -1.5 angstrom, 51.6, 52.1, 50.1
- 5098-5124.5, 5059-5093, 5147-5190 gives -1.4 angstrom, 53.1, 54.1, 48.8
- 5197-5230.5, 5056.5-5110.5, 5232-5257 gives 0.1 angstrom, 53.6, 56.6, 57.5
